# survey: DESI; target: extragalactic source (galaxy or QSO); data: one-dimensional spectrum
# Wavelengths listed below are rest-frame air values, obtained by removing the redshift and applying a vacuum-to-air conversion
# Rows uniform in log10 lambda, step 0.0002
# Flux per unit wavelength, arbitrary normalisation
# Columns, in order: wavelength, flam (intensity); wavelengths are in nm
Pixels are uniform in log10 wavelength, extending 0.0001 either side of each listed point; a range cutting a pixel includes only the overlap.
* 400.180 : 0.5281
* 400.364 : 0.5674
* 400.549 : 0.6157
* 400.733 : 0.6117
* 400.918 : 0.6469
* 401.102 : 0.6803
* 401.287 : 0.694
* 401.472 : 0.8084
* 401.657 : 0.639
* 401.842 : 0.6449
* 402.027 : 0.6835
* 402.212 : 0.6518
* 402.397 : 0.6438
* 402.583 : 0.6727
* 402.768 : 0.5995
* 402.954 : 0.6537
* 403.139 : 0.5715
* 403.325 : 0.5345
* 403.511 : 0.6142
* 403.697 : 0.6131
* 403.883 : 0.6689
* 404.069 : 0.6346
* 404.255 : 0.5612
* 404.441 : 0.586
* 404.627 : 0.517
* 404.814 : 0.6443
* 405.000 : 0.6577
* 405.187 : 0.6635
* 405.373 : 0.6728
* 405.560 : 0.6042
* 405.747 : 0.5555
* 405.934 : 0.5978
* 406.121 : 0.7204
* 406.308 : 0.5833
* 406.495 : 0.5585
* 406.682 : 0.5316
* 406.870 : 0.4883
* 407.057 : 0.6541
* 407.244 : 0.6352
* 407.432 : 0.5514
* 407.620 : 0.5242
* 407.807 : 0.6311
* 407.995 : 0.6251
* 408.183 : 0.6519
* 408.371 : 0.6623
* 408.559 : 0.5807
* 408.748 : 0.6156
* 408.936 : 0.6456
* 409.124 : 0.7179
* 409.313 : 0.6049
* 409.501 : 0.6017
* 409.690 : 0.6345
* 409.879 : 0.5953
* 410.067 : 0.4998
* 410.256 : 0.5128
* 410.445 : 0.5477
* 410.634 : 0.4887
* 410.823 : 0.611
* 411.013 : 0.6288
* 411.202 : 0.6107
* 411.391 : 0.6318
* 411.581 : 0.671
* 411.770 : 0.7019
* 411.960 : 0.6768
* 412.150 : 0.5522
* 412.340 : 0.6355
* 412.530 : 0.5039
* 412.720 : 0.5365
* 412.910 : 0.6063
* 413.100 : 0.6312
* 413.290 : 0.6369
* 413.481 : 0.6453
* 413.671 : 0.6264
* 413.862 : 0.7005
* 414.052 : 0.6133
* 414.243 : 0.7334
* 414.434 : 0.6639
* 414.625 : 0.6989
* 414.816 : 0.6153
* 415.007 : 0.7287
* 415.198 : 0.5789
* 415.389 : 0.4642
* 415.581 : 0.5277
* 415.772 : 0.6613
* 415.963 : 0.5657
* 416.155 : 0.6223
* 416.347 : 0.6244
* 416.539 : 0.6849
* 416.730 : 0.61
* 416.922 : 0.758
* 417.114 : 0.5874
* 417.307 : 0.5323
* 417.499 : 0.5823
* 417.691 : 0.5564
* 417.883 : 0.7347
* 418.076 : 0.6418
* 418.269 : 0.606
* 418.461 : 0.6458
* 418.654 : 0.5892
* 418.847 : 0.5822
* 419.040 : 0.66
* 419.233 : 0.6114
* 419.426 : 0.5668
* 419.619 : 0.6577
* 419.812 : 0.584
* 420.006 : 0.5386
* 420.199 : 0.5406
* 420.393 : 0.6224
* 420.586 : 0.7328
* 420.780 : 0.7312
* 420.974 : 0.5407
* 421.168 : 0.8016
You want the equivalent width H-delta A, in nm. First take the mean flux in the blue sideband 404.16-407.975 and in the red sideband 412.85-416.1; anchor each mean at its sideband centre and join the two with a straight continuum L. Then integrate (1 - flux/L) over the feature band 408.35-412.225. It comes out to 0.032 nm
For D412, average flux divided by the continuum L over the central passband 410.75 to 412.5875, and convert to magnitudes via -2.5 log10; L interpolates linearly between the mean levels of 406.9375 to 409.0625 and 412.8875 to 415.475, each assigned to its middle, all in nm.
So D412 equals 0.01 mag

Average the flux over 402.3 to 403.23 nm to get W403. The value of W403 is 0.629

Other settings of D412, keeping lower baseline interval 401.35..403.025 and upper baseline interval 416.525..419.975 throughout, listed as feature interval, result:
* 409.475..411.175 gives 0.131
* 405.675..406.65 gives 0.095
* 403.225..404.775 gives 0.119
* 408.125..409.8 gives 0.021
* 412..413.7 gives 0.064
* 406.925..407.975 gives 0.093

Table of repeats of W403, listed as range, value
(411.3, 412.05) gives 0.67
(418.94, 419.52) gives 0.613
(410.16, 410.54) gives 0.53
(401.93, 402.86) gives 0.65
